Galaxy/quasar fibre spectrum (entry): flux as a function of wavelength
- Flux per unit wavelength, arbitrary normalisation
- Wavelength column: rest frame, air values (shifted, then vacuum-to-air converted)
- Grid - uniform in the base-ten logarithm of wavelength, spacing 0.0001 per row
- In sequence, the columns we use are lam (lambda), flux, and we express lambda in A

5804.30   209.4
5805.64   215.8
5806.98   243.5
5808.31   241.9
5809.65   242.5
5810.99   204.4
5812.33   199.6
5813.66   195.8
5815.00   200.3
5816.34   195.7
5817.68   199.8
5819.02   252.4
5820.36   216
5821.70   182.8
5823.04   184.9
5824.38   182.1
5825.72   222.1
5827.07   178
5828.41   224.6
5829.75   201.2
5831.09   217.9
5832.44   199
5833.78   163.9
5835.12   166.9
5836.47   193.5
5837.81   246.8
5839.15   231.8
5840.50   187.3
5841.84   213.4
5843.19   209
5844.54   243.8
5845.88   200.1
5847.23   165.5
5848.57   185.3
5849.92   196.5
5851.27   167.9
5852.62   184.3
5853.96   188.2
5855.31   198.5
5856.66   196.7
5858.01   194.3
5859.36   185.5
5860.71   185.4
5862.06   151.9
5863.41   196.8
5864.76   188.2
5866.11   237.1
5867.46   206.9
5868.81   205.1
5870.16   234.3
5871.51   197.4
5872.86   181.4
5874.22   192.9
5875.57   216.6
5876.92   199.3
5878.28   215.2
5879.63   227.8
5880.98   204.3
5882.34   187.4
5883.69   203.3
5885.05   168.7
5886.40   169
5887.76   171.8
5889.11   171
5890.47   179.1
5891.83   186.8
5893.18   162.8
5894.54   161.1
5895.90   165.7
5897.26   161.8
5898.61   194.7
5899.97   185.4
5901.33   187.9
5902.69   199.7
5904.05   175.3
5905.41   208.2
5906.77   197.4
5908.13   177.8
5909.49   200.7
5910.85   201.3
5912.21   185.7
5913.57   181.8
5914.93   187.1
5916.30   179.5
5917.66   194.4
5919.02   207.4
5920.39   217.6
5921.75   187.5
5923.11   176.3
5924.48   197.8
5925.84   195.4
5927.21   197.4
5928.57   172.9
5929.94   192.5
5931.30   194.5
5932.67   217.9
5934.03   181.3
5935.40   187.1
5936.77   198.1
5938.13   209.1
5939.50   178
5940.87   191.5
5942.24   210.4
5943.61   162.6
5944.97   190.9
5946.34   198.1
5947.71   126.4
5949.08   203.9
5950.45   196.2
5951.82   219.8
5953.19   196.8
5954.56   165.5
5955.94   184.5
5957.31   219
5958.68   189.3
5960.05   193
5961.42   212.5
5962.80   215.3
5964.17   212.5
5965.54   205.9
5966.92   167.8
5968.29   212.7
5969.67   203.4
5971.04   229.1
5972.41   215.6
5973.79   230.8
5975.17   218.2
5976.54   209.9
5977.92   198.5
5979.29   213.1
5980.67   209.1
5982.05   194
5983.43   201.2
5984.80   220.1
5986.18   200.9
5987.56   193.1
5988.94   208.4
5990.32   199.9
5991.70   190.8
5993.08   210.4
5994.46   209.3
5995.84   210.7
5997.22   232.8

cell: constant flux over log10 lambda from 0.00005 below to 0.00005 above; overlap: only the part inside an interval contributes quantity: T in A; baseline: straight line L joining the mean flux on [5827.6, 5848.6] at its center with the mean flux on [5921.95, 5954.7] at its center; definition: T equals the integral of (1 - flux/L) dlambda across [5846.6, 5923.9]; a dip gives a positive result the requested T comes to 2.8 A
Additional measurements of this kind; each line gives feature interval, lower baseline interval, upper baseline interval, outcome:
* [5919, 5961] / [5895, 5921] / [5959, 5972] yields 1.3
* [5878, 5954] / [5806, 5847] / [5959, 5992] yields 6.5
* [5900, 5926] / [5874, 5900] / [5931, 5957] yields -0.6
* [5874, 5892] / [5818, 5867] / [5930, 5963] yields 0.3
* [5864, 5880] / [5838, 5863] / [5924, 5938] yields -1.1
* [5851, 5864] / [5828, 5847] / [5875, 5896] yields 0.8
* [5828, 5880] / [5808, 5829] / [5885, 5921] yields -0.6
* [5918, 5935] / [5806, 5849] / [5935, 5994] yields 0.6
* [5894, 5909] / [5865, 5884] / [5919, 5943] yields 1.3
